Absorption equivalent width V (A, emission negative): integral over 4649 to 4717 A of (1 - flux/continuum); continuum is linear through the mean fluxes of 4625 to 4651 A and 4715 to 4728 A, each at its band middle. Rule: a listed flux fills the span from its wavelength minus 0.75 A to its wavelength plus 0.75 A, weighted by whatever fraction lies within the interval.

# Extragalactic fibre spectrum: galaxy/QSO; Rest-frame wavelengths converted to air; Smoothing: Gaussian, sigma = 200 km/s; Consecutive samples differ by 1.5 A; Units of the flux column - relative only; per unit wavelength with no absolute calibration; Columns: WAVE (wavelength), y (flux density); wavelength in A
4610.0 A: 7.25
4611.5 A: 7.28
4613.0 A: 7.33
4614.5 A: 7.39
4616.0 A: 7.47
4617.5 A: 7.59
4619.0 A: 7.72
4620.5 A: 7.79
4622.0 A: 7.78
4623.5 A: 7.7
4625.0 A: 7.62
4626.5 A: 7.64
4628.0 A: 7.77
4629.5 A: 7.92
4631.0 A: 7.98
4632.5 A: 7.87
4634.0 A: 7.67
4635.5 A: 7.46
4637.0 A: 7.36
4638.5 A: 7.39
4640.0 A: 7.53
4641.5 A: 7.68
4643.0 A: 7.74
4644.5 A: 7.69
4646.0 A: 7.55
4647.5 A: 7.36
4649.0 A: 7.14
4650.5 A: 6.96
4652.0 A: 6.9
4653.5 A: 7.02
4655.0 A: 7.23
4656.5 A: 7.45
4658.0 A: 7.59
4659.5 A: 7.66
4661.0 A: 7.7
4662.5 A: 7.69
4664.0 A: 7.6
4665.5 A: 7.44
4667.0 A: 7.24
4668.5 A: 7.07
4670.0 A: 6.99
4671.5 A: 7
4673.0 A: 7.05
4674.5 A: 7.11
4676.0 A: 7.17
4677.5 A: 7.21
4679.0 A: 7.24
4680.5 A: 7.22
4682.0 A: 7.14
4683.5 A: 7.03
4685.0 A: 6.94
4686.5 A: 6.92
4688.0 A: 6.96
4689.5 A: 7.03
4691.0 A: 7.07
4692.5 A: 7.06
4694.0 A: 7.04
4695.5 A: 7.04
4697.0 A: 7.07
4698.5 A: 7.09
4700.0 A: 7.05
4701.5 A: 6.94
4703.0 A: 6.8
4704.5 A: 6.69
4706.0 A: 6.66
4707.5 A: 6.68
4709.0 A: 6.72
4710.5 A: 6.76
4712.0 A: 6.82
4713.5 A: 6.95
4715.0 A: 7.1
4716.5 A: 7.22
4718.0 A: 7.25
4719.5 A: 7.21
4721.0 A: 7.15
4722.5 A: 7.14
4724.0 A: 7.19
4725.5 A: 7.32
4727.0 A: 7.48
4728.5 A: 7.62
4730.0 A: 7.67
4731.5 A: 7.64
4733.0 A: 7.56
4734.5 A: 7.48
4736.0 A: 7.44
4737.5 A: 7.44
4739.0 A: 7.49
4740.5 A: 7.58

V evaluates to 2.8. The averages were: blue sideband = 7.58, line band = 7.1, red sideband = 7.24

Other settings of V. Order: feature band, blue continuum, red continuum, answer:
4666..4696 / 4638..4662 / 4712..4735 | 1.2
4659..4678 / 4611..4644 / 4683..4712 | -0.2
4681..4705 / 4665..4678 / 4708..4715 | -0.1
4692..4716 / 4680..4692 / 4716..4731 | 0.9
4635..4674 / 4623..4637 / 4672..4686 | 0.3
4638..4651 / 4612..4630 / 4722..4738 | 0.2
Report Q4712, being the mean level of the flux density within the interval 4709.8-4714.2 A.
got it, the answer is 6.84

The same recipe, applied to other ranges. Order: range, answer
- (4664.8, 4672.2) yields 7.15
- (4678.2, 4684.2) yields 7.16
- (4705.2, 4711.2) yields 6.7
